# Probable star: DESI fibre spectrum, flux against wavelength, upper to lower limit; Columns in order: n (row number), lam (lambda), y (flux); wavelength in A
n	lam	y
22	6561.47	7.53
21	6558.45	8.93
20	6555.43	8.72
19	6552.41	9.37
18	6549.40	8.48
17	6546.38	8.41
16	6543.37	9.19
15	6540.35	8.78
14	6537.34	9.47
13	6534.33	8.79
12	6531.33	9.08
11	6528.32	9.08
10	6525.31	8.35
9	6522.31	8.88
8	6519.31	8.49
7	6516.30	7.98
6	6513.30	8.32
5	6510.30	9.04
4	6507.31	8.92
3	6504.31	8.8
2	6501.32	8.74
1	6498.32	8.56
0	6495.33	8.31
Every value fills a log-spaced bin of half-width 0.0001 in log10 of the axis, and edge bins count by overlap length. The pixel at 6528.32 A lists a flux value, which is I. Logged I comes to 9.08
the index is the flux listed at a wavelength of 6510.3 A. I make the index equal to 9.04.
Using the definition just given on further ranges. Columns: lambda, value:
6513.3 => 8.32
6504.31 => 8.8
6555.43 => 8.72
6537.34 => 9.47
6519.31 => 8.49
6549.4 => 8.48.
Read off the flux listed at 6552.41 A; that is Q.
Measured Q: 9.37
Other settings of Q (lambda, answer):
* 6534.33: 8.79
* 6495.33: 8.31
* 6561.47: 7.53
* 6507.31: 8.92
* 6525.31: 8.35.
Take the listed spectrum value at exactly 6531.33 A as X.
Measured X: 9.08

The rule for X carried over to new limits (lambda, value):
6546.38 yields 8.41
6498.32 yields 8.56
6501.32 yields 8.74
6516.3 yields 7.98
